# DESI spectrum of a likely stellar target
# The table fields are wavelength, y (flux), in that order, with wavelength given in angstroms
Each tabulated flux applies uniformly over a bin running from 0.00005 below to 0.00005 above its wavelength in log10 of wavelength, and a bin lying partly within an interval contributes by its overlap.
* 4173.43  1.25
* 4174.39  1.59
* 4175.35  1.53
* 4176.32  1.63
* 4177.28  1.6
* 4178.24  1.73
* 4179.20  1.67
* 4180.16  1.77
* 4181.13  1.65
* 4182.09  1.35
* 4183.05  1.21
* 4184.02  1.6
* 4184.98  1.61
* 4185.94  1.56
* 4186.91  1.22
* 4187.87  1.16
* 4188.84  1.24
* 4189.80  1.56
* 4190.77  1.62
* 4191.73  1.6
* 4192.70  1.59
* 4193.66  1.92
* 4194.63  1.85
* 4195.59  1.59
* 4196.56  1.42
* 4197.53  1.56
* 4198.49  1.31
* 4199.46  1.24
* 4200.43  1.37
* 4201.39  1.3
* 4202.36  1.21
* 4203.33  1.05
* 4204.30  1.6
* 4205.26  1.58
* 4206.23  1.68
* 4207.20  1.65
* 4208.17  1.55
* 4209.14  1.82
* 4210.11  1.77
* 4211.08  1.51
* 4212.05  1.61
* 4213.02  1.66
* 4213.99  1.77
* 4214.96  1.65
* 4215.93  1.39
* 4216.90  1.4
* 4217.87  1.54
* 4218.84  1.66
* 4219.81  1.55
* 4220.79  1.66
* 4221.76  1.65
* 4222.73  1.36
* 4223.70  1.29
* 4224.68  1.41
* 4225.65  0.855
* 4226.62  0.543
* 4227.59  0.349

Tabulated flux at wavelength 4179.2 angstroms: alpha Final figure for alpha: 1.67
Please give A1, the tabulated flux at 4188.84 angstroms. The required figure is 1.24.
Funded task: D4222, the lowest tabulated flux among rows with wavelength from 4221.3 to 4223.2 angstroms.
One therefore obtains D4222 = 1.36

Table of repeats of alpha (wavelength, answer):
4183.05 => 1.21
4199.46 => 1.24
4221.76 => 1.65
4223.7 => 1.29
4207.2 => 1.65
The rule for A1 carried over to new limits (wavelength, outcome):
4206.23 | 1.68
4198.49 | 1.31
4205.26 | 1.58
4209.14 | 1.82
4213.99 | 1.77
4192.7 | 1.59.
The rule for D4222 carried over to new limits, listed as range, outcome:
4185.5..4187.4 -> 1.22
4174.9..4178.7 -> 1.53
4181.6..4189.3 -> 1.16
